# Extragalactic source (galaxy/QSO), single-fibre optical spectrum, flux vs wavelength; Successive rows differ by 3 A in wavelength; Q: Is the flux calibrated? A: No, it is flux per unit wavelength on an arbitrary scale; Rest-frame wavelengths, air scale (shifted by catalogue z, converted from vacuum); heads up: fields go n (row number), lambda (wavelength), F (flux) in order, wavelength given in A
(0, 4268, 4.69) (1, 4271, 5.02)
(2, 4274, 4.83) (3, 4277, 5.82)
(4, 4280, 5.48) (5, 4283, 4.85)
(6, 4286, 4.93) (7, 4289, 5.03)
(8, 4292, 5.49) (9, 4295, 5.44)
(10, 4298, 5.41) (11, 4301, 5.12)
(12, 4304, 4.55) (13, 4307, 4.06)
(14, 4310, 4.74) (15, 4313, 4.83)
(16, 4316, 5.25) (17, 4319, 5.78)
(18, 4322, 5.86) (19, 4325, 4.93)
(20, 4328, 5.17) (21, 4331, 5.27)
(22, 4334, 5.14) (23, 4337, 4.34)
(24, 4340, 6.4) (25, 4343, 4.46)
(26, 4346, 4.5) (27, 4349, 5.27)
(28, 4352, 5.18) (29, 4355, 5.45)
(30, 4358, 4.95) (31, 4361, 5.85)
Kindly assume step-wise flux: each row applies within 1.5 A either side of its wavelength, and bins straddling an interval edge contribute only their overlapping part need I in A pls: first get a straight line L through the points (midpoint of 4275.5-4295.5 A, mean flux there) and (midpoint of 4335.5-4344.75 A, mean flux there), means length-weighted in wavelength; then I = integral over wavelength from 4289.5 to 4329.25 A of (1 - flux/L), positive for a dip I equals 0.5 A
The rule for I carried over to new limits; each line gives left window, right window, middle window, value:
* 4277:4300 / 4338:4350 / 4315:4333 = -0.70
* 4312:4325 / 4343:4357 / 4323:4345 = 0.46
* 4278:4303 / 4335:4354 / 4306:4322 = 0.29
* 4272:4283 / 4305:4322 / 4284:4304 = -0.07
